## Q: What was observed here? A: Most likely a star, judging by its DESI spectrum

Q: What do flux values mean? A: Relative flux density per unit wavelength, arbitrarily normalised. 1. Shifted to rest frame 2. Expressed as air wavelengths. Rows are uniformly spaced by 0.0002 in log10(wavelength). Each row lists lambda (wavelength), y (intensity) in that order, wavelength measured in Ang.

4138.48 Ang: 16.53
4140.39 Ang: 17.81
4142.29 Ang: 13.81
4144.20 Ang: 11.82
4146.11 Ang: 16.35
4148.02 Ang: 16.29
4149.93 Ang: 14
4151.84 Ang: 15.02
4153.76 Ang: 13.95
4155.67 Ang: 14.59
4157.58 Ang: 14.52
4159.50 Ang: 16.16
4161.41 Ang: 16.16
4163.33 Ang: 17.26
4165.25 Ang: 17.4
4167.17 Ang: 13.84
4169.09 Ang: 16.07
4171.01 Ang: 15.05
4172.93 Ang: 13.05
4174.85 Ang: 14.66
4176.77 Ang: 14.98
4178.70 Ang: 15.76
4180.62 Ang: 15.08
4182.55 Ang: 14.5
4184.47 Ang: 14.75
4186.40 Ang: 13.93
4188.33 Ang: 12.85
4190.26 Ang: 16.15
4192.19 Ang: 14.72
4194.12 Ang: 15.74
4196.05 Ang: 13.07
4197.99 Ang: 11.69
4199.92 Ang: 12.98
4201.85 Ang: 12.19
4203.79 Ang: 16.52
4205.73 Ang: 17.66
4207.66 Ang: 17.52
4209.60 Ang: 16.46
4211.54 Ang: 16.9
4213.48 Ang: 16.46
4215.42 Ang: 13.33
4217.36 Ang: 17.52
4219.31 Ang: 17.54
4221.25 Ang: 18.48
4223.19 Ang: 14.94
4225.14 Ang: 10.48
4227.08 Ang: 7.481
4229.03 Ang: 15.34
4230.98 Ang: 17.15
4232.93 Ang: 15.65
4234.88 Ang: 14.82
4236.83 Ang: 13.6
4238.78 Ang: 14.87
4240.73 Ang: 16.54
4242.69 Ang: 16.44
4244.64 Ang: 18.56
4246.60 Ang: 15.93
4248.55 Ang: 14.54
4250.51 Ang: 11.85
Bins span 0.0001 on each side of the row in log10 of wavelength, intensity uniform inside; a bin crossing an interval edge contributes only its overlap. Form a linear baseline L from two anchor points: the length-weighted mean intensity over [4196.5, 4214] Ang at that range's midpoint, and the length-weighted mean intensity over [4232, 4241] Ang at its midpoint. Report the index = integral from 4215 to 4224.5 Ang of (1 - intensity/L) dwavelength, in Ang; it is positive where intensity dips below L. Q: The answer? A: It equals -0.7 Ang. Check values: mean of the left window 15.3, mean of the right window 15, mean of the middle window 16.3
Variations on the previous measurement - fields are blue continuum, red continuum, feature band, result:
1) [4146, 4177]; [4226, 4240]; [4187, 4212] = -0.4 Ang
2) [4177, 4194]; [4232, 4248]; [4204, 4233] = -0.3 Ang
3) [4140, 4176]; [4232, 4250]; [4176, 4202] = 1.8 Ang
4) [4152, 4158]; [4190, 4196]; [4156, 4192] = -0.8 Ang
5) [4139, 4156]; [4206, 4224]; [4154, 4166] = -0.5 Ang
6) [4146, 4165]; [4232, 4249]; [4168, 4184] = 0.7 Ang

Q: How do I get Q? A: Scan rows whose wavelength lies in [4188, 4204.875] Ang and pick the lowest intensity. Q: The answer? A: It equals 11.69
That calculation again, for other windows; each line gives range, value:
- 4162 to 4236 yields 7.481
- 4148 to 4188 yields 13.05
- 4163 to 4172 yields 13.84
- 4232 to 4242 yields 13.6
